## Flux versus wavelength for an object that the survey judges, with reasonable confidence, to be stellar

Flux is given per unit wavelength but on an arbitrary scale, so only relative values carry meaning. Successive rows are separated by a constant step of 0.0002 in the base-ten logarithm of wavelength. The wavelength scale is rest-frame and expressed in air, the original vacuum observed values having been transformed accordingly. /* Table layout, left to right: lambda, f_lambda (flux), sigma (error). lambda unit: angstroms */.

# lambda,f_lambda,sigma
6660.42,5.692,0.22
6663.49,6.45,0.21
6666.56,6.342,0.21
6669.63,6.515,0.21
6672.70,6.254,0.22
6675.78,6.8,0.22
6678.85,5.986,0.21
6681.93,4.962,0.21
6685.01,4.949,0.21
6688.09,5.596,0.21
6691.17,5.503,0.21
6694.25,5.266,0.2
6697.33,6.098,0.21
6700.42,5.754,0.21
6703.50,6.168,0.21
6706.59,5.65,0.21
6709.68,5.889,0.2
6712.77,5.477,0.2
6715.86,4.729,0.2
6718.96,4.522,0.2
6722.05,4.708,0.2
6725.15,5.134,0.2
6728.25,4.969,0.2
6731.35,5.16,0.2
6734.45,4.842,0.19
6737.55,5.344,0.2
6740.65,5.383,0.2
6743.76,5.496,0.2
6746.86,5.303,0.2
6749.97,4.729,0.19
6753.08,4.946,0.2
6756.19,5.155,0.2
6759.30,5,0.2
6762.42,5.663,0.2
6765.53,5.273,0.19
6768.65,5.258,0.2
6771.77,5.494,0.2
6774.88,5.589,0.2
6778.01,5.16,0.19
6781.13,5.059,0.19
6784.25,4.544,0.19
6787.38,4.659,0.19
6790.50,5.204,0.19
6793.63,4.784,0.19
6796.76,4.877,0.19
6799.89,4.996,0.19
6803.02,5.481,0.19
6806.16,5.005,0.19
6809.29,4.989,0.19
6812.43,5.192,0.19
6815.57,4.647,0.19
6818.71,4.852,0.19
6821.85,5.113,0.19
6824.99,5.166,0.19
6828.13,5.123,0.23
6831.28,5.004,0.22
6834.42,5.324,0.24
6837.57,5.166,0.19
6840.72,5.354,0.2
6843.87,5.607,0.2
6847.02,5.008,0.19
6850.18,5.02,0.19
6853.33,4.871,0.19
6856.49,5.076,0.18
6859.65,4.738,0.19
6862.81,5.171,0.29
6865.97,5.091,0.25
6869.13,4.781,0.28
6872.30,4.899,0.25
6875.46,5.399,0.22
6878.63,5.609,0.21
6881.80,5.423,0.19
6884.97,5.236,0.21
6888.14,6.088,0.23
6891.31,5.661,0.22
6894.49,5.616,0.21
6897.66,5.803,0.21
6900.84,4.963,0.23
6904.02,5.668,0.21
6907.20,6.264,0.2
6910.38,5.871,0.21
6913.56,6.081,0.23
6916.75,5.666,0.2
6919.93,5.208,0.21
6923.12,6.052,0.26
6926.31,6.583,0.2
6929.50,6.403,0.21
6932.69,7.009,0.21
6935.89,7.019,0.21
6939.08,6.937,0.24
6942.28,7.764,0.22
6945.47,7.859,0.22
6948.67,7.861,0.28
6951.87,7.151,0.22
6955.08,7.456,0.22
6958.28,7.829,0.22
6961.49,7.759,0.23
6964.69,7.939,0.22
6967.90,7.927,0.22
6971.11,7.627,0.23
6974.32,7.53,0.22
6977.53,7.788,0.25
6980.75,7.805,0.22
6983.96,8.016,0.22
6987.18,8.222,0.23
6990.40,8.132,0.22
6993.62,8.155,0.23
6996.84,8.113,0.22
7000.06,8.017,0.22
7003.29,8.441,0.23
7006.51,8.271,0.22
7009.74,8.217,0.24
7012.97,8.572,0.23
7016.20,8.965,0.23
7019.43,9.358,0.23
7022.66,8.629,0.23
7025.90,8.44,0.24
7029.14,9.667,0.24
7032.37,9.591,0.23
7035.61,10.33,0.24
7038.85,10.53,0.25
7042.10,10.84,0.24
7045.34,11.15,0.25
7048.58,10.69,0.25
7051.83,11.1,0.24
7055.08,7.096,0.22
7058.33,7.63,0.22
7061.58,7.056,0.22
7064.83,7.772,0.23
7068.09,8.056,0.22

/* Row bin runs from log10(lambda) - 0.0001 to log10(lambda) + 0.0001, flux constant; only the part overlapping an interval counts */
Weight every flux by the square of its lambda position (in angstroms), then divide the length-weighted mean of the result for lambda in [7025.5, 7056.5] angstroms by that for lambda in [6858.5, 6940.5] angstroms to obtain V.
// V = 1.82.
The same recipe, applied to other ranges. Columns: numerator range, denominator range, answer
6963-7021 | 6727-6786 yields 1.69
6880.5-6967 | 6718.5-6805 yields 1.34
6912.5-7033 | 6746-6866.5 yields 1.60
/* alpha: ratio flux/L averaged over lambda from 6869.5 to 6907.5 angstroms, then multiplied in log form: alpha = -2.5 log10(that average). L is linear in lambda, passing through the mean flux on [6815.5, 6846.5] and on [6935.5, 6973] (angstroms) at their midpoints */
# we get 0.15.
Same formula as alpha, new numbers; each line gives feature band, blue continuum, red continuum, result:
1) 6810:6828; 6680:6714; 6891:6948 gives 0.19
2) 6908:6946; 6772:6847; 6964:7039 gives 0.11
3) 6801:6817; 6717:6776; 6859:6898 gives 0.04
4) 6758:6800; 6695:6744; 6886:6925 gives 0.07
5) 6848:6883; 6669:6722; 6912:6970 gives 0.28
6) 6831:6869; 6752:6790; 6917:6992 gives 0.19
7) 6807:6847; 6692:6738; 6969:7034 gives 0.26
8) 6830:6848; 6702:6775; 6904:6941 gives 0.11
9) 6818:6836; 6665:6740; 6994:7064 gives 0.32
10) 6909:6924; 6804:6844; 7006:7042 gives 0.21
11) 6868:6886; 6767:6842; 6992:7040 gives 0.22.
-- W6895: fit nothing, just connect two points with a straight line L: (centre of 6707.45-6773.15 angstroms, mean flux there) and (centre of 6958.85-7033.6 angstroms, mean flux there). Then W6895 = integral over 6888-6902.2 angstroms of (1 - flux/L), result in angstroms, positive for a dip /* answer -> 3.0 angstroms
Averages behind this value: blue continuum 5.17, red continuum 8.3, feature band 5.59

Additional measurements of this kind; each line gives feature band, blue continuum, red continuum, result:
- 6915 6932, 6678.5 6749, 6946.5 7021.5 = 3.2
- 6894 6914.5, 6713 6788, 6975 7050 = 4.5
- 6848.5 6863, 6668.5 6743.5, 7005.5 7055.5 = 4.7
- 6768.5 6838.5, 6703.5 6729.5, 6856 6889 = 1.9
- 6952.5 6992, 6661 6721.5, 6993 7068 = 2.8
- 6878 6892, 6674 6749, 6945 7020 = 2.9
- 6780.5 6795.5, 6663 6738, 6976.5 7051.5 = 3.9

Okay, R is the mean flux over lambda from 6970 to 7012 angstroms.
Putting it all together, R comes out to 8.04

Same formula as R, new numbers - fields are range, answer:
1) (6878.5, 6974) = 6.58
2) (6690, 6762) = 5.27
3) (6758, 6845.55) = 5.13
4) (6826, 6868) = 5.12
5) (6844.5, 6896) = 5.24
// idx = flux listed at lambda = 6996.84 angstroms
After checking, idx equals 8.113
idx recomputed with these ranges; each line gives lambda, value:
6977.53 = 7.788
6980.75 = 7.805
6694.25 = 5.266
